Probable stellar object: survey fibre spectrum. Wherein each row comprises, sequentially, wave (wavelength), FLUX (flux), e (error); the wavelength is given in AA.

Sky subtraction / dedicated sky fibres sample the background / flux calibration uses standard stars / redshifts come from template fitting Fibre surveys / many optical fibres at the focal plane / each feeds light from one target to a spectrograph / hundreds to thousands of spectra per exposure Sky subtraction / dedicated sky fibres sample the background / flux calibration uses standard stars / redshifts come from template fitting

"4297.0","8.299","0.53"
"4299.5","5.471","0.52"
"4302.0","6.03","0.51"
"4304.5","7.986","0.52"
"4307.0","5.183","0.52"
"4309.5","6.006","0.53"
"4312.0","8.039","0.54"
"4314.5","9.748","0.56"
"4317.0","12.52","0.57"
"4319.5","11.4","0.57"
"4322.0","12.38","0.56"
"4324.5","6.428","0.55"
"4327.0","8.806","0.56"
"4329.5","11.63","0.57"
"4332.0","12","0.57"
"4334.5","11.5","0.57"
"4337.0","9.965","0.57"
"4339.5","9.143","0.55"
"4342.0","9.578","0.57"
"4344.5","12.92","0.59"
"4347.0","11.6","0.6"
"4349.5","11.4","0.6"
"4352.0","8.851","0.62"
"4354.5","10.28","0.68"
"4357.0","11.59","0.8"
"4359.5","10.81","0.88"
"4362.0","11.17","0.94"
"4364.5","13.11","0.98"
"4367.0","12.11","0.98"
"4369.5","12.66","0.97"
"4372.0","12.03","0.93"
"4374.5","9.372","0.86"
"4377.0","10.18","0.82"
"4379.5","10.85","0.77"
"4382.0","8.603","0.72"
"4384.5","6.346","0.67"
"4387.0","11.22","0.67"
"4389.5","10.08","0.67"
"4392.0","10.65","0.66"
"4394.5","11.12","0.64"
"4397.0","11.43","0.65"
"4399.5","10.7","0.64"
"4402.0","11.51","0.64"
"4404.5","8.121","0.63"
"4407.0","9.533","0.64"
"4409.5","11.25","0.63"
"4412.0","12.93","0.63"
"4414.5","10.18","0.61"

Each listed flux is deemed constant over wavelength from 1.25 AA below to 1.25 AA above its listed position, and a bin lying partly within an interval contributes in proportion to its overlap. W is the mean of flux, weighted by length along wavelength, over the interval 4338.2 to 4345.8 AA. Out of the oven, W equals 10.6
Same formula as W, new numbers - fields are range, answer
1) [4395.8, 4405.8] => 10.4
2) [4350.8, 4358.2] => 10.2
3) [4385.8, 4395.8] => 10.8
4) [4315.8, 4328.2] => 10.3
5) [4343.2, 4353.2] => 11.2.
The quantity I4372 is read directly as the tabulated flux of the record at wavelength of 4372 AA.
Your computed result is 12.03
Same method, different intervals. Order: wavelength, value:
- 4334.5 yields 11.5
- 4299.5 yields 5.471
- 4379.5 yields 10.85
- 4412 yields 12.93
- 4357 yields 11.59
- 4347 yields 11.6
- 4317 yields 12.52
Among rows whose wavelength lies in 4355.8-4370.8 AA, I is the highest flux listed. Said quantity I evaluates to 13.11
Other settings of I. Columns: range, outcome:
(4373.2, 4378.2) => 10.18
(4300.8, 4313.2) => 8.039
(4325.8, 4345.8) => 12.92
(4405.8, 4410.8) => 11.25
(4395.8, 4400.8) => 11.43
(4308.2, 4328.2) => 12.52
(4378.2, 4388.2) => 11.22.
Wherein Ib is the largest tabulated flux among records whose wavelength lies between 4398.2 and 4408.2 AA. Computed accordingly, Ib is 11.51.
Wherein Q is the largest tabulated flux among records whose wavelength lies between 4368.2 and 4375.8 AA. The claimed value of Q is 12.66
